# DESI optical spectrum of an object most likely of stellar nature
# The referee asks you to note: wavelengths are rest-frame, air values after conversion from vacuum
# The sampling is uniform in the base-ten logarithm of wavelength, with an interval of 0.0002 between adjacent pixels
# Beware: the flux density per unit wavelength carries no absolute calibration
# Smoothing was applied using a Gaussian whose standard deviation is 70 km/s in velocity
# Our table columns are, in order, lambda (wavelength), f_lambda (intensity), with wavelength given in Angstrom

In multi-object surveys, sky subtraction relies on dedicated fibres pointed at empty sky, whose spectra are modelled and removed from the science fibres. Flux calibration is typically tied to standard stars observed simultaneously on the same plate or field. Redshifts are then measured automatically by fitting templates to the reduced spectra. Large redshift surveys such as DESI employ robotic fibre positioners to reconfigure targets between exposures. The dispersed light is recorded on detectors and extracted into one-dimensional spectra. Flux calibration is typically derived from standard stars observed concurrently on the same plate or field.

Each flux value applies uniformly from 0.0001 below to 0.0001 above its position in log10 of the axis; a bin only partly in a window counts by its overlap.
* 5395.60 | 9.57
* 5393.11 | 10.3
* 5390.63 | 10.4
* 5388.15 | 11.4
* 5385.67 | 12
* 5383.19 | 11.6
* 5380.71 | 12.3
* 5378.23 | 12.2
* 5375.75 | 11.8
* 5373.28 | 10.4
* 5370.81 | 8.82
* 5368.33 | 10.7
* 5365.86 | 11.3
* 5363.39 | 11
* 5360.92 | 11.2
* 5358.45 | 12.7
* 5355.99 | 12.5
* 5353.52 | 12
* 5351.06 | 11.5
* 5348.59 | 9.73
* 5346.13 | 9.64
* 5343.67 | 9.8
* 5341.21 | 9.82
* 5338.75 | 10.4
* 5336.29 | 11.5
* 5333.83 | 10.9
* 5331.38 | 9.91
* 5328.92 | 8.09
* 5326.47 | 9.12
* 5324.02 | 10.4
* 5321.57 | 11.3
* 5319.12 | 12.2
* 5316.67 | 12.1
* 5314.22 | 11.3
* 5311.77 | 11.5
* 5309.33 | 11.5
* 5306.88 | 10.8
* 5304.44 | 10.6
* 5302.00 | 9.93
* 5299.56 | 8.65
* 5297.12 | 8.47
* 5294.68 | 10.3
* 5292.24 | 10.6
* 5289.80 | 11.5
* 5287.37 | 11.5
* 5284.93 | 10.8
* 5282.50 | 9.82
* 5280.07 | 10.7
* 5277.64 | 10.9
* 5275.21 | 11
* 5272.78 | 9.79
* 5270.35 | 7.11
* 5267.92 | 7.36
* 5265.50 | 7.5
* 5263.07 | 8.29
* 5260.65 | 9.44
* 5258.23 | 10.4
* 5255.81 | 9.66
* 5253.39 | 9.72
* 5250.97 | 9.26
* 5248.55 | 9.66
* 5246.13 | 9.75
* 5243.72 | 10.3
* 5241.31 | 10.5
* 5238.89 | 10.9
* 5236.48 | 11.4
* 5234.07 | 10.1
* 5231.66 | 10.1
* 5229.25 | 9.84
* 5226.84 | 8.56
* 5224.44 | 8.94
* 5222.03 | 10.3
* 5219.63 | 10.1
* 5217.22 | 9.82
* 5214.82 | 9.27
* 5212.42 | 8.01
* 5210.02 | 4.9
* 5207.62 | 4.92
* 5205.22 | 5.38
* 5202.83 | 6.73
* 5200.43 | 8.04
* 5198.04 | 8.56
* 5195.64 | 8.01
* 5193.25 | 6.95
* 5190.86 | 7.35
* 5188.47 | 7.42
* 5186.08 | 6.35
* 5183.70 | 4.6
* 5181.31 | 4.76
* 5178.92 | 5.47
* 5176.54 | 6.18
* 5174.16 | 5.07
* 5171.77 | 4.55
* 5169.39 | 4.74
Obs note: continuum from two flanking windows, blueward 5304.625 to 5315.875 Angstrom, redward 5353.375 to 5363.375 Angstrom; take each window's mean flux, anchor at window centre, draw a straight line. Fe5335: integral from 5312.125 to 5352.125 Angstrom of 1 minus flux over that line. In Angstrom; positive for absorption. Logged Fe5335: 3.7 Angstrom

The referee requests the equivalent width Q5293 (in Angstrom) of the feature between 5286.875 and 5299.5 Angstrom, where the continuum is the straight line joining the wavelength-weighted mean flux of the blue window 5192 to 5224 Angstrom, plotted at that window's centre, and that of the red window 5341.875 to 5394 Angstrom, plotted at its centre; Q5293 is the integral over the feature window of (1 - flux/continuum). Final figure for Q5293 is -0.9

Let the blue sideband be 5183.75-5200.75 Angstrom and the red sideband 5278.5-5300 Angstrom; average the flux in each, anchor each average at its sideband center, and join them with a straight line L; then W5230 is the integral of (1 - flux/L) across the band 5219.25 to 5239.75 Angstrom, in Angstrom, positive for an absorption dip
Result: -3.73 Angstrom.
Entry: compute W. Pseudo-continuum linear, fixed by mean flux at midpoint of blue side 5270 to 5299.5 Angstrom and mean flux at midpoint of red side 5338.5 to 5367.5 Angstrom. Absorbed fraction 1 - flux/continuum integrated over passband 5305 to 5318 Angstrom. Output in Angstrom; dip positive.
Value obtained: -1.1 Angstrom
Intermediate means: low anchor 10.2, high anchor 11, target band 11.4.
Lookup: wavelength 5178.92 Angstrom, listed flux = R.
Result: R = 5.47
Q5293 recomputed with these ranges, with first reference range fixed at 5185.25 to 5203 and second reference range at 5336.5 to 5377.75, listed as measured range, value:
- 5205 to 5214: 2.1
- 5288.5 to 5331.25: -2.6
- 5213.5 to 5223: -2.2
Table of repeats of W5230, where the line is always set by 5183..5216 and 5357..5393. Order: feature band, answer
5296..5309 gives -0.48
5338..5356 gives 0.02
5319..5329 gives -0.26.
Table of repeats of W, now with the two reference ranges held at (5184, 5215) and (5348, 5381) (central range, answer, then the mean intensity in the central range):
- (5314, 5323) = -1.49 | 11.7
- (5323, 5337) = 0.63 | 9.93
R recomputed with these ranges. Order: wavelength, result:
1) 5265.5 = 7.5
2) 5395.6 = 9.57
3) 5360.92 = 11.2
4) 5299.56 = 8.65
